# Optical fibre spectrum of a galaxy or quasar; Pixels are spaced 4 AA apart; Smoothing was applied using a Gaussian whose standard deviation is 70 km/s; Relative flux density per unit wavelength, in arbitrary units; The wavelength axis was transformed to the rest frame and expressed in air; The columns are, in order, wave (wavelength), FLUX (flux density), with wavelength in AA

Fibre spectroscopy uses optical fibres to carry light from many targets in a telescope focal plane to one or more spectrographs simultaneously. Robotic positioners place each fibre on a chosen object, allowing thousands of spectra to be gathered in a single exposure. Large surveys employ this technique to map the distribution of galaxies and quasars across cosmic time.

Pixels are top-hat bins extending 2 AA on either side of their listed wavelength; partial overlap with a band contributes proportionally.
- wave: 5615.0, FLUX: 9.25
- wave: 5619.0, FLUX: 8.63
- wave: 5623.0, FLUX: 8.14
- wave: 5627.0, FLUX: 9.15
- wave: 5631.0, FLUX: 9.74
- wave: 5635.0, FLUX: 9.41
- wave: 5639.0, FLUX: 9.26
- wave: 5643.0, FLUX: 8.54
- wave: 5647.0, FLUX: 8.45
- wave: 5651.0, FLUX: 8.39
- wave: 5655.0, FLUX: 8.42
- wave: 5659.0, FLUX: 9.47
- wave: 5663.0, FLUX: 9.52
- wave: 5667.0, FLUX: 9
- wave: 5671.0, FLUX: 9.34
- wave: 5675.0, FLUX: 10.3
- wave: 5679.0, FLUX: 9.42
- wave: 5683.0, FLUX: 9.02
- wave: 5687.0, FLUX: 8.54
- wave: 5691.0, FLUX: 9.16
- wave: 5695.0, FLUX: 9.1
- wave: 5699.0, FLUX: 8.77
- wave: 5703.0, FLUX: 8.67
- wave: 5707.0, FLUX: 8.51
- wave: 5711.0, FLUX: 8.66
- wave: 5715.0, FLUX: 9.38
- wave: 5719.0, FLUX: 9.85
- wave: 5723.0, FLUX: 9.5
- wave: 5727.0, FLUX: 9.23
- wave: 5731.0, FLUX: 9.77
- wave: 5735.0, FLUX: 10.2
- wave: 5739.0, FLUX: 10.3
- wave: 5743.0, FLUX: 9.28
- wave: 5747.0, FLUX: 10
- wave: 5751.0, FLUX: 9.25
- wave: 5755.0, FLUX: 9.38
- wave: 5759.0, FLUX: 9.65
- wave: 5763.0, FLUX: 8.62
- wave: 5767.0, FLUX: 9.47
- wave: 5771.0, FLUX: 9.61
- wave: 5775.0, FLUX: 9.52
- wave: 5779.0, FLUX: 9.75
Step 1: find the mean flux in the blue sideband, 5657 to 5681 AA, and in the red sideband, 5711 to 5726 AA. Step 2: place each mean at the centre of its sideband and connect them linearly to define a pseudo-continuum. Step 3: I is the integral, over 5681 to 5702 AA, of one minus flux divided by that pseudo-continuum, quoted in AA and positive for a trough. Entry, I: 1.3 AA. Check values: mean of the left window 9.51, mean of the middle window 8.91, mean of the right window 9.43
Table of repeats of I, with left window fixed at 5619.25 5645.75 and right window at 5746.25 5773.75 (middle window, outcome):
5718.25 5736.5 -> -0.8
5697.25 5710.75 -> 0.8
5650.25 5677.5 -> -0.4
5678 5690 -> 0.2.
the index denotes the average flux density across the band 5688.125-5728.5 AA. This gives 9.07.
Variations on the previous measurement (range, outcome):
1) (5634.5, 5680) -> 9.11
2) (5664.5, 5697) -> 9.24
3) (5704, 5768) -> 9.43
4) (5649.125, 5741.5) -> 9.24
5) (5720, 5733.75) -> 9.56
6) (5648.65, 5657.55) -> 8.47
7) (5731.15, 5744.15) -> 9.95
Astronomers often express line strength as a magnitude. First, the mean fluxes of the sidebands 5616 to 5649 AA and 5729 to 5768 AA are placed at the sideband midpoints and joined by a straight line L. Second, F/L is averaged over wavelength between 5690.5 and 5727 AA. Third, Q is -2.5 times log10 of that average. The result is 0.03 mag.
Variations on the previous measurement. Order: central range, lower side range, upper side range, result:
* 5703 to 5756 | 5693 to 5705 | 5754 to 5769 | -0.047 mag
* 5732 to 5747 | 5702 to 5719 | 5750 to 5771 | -0.088 mag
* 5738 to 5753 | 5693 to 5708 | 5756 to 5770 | -0.061 mag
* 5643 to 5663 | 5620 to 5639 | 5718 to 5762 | 0.056 mag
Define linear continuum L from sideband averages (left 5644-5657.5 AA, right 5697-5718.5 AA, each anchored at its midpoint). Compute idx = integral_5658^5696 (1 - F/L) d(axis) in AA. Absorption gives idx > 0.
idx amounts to -2.8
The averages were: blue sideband 8.47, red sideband 8.87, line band 9.29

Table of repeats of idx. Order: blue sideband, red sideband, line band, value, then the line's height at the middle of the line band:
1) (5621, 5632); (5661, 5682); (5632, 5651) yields 0.5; 9.13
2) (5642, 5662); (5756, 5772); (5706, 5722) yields -0.2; 9.05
